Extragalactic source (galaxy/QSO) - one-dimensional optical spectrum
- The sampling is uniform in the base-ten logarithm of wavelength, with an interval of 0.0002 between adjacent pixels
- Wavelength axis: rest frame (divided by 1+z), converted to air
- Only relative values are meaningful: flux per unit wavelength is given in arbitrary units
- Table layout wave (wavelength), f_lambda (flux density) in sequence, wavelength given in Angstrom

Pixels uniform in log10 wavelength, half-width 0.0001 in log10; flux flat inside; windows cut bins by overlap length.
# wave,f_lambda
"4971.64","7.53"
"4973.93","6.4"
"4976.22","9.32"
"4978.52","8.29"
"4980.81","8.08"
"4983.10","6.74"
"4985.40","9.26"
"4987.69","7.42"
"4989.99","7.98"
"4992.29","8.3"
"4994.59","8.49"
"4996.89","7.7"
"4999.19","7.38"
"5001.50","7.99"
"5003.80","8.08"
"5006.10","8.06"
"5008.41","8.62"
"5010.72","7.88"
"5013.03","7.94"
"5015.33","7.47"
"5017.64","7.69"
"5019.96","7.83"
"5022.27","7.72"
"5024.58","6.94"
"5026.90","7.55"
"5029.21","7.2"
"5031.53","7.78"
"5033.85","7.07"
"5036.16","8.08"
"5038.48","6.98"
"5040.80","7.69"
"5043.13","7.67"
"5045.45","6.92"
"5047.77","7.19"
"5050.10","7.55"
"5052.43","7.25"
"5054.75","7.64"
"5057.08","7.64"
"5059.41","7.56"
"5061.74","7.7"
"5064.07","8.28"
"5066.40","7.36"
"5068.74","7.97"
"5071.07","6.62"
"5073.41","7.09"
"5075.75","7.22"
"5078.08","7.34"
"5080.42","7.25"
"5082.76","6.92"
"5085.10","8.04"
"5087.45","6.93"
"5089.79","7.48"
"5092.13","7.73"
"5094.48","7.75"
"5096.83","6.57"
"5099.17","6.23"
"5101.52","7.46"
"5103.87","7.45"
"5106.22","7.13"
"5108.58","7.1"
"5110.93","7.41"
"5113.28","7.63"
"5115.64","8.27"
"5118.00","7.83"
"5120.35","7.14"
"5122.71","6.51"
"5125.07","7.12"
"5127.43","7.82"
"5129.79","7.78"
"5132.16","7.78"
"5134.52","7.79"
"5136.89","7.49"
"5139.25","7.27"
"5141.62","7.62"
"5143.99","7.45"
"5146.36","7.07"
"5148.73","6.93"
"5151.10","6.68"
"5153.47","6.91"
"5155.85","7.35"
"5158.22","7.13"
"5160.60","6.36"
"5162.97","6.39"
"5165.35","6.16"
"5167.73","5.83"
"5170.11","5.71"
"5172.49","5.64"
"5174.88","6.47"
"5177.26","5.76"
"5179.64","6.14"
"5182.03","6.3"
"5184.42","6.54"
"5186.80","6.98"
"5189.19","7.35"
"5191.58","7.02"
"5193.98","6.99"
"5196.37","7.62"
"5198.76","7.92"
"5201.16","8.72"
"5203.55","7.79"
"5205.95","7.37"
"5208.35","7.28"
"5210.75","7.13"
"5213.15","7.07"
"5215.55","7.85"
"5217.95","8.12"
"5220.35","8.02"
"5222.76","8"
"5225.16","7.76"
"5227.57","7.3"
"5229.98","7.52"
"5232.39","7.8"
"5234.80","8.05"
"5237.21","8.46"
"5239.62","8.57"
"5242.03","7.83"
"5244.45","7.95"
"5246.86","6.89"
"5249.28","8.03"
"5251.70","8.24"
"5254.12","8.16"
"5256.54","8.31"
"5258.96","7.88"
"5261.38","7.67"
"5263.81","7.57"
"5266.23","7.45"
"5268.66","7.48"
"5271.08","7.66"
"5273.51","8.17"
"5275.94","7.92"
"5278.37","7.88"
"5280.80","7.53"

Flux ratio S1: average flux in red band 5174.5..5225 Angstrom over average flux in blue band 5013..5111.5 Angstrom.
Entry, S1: 0.98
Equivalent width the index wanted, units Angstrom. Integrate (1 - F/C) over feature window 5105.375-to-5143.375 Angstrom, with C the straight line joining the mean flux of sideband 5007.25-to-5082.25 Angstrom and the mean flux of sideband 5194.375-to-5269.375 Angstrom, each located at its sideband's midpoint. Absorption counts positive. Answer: 0.8 Angstrom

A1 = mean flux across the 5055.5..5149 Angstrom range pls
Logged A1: 7.4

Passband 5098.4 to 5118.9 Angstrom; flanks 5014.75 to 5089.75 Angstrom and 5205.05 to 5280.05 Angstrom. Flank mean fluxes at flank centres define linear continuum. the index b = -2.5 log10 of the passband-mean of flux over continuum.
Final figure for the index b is 0.02 mag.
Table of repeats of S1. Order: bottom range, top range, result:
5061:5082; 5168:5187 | 0.83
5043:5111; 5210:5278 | 1.07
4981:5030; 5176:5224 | 0.93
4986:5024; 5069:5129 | 0.92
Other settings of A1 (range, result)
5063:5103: 7.31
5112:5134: 7.55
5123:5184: 6.83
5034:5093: 7.44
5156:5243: 7.2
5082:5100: 7.23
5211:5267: 7.84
